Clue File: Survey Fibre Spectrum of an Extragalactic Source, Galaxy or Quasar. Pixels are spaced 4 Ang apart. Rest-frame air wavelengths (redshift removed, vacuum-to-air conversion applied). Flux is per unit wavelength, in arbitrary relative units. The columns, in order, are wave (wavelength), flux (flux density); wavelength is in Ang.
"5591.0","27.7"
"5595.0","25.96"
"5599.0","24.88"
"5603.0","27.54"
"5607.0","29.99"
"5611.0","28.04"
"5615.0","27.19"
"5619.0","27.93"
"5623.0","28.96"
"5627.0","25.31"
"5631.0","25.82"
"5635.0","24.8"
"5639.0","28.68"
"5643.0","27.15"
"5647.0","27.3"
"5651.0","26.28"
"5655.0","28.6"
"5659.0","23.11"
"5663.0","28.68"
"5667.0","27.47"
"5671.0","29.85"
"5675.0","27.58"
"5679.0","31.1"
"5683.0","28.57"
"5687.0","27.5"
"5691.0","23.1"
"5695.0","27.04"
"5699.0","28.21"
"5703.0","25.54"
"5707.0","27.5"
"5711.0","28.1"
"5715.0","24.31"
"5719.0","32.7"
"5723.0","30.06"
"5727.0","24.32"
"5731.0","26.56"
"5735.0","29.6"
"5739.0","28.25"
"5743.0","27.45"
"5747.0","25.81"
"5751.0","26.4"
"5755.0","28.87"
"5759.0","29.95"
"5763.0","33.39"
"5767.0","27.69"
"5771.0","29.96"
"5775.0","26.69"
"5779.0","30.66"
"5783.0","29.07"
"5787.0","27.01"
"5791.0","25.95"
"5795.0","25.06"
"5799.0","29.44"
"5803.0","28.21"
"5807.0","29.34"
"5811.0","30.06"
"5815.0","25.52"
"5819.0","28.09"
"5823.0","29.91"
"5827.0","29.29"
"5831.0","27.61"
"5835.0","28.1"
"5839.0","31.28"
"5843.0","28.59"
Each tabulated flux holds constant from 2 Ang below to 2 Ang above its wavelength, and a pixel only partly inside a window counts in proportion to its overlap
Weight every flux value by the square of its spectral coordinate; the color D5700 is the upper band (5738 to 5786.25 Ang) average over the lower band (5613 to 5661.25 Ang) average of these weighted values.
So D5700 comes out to 1.12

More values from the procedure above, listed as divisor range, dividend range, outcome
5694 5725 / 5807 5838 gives 1.06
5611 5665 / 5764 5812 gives 1.11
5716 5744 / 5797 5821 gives 1.03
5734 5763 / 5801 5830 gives 1.03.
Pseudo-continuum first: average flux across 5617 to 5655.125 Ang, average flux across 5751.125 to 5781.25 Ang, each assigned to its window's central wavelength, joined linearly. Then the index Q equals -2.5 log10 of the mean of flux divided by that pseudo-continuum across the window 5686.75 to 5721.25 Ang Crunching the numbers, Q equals 0.05 mag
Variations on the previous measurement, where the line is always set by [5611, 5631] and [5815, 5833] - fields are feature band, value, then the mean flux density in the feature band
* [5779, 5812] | 0.00 mag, 28.1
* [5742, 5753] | 0.06 mag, 26.5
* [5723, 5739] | 0.02 mag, 27.4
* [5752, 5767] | -0.08 mag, 30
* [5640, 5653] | 0.01 mag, 27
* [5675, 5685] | -0.07 mag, 29.4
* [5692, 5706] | 0.04 mag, 26.7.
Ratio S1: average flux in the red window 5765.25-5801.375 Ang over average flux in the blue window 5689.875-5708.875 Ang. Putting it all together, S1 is 1.06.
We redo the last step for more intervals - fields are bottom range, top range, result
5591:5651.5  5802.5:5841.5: 1.06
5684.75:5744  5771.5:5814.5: 1.03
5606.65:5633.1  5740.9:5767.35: 1.04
